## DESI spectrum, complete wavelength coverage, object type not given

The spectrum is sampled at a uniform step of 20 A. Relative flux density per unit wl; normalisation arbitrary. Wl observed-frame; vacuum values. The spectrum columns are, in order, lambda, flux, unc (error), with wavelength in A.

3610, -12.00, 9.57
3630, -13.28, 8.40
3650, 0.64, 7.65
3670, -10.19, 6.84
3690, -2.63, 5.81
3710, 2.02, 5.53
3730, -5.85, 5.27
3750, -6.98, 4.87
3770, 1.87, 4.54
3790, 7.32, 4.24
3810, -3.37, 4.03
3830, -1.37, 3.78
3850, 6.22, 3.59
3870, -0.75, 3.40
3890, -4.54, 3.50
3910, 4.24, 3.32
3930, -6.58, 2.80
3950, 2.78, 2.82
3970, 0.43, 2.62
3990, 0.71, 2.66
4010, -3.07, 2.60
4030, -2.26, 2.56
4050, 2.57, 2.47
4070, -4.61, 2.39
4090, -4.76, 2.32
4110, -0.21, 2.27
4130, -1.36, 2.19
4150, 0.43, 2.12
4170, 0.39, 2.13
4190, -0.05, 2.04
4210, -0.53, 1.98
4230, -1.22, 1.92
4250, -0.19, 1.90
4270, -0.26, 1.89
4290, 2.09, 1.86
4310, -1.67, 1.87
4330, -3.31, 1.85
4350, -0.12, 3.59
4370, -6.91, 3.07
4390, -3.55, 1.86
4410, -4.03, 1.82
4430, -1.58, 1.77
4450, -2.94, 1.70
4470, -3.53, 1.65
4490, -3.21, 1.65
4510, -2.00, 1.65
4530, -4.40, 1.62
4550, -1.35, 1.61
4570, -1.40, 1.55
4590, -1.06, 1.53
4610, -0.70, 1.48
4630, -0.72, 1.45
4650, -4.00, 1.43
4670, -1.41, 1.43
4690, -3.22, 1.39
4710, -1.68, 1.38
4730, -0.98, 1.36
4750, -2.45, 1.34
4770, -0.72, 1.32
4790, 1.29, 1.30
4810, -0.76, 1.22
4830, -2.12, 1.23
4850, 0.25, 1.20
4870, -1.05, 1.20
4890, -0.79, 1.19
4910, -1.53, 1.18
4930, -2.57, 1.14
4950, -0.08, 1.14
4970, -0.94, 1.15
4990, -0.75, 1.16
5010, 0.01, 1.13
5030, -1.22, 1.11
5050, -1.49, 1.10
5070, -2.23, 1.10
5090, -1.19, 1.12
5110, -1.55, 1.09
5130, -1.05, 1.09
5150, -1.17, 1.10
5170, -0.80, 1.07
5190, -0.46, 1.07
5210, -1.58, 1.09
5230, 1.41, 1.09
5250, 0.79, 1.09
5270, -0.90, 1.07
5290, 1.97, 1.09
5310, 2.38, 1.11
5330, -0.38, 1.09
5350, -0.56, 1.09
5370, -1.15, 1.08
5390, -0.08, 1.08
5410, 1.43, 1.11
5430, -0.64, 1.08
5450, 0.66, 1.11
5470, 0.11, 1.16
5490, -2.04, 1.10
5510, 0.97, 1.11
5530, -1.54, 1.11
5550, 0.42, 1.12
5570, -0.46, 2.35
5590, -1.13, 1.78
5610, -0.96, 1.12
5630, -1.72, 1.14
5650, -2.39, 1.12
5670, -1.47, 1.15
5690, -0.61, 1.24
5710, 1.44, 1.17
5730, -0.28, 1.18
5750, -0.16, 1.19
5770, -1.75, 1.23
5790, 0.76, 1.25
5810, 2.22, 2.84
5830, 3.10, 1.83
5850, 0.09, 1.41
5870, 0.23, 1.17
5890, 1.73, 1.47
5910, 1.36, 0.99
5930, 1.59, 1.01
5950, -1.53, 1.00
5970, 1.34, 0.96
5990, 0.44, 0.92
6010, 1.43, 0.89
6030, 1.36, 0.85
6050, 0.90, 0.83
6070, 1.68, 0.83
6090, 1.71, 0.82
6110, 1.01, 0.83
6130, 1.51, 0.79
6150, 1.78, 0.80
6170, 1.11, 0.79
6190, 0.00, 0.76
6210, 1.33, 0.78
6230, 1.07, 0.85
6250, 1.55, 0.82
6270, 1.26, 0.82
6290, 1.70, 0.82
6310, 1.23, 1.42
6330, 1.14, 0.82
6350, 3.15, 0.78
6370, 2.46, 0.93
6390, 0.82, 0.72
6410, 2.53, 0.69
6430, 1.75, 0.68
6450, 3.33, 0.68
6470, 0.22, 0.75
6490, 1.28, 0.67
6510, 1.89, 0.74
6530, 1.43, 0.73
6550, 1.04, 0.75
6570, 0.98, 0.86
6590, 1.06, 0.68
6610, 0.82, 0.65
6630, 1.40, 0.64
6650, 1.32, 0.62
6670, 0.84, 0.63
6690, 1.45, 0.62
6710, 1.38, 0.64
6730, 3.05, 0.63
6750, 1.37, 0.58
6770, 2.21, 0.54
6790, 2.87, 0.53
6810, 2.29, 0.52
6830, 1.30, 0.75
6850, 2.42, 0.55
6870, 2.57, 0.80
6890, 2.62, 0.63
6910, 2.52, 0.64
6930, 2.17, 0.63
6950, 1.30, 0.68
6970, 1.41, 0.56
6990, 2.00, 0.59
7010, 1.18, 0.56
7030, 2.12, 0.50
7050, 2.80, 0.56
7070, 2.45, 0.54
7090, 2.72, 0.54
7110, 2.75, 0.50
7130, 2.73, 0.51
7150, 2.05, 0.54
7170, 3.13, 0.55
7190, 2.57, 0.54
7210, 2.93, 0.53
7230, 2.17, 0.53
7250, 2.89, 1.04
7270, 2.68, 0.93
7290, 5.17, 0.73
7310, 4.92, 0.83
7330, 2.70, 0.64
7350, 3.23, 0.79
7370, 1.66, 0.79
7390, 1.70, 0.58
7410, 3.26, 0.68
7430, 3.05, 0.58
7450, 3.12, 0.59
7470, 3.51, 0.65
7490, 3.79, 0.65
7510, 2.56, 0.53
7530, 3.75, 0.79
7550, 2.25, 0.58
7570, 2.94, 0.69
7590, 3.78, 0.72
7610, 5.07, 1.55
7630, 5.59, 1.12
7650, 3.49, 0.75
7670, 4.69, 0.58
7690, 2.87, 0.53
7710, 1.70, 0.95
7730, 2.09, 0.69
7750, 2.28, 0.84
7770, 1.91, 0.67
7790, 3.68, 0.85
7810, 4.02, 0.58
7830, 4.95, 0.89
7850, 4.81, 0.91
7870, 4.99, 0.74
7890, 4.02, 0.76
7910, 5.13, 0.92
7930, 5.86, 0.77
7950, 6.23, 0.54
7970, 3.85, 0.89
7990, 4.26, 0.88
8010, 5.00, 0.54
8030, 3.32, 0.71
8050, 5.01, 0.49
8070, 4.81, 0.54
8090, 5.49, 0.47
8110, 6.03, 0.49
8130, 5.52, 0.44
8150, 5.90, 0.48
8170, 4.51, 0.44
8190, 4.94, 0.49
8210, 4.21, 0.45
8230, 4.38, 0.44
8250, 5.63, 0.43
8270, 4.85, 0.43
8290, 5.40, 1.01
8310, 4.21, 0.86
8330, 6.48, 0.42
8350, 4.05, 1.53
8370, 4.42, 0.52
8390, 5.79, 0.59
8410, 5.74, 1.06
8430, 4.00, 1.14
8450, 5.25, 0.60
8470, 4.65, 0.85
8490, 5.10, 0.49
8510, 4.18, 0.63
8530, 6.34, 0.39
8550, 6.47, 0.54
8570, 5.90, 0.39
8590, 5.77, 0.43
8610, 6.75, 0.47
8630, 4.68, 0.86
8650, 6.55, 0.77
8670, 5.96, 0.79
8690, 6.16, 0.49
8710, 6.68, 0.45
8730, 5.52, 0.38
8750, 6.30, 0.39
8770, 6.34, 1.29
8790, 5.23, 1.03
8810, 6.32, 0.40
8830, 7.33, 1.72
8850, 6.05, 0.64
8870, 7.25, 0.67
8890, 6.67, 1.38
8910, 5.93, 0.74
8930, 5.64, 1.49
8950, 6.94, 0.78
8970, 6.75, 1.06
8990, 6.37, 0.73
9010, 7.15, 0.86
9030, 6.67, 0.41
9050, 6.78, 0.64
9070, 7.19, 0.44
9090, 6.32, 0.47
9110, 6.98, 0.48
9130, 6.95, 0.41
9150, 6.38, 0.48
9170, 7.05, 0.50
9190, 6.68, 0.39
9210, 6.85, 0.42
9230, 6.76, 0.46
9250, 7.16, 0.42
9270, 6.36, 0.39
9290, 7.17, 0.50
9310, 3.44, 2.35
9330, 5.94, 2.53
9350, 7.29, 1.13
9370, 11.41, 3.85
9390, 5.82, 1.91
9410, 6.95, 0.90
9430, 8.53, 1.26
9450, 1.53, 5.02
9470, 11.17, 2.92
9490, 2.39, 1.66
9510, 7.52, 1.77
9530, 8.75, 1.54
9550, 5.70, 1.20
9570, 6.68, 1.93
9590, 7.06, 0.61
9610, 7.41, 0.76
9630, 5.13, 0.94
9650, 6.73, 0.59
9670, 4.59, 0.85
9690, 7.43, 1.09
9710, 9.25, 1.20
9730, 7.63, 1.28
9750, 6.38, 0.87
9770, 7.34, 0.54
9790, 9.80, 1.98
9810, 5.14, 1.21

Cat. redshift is 0.958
